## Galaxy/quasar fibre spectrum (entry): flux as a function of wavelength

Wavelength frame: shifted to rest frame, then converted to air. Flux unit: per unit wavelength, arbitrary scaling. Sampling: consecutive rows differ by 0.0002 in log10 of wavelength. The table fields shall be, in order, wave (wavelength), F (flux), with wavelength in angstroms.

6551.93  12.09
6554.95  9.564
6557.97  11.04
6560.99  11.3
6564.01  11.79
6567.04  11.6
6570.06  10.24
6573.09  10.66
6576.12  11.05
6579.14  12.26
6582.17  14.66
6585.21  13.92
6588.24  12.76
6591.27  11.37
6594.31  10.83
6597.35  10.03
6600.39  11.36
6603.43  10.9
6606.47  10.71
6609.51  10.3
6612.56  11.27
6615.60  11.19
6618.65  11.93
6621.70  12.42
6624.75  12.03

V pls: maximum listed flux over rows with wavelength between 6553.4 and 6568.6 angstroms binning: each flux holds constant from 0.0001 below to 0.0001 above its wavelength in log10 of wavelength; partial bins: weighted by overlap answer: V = 11.79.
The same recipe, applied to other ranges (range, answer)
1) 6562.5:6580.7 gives 12.26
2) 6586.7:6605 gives 12.76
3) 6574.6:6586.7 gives 14.66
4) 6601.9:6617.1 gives 11.27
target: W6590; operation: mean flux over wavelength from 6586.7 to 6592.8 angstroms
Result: 12.1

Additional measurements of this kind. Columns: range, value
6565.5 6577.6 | 10.9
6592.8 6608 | 10.8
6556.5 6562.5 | 11.2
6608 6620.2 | 11.2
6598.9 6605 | 11.1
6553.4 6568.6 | 11.1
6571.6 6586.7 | 12.5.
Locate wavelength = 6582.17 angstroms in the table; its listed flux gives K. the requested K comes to 14.66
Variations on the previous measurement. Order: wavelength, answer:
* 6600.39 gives 11.36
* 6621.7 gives 12.42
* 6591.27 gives 11.37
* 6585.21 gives 13.92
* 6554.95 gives 9.564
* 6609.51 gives 10.3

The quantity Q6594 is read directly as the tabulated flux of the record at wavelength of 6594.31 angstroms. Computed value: 10.83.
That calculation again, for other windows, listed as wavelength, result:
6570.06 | 10.24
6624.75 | 12.03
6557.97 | 11.04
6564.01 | 11.79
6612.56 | 11.27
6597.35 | 10.03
